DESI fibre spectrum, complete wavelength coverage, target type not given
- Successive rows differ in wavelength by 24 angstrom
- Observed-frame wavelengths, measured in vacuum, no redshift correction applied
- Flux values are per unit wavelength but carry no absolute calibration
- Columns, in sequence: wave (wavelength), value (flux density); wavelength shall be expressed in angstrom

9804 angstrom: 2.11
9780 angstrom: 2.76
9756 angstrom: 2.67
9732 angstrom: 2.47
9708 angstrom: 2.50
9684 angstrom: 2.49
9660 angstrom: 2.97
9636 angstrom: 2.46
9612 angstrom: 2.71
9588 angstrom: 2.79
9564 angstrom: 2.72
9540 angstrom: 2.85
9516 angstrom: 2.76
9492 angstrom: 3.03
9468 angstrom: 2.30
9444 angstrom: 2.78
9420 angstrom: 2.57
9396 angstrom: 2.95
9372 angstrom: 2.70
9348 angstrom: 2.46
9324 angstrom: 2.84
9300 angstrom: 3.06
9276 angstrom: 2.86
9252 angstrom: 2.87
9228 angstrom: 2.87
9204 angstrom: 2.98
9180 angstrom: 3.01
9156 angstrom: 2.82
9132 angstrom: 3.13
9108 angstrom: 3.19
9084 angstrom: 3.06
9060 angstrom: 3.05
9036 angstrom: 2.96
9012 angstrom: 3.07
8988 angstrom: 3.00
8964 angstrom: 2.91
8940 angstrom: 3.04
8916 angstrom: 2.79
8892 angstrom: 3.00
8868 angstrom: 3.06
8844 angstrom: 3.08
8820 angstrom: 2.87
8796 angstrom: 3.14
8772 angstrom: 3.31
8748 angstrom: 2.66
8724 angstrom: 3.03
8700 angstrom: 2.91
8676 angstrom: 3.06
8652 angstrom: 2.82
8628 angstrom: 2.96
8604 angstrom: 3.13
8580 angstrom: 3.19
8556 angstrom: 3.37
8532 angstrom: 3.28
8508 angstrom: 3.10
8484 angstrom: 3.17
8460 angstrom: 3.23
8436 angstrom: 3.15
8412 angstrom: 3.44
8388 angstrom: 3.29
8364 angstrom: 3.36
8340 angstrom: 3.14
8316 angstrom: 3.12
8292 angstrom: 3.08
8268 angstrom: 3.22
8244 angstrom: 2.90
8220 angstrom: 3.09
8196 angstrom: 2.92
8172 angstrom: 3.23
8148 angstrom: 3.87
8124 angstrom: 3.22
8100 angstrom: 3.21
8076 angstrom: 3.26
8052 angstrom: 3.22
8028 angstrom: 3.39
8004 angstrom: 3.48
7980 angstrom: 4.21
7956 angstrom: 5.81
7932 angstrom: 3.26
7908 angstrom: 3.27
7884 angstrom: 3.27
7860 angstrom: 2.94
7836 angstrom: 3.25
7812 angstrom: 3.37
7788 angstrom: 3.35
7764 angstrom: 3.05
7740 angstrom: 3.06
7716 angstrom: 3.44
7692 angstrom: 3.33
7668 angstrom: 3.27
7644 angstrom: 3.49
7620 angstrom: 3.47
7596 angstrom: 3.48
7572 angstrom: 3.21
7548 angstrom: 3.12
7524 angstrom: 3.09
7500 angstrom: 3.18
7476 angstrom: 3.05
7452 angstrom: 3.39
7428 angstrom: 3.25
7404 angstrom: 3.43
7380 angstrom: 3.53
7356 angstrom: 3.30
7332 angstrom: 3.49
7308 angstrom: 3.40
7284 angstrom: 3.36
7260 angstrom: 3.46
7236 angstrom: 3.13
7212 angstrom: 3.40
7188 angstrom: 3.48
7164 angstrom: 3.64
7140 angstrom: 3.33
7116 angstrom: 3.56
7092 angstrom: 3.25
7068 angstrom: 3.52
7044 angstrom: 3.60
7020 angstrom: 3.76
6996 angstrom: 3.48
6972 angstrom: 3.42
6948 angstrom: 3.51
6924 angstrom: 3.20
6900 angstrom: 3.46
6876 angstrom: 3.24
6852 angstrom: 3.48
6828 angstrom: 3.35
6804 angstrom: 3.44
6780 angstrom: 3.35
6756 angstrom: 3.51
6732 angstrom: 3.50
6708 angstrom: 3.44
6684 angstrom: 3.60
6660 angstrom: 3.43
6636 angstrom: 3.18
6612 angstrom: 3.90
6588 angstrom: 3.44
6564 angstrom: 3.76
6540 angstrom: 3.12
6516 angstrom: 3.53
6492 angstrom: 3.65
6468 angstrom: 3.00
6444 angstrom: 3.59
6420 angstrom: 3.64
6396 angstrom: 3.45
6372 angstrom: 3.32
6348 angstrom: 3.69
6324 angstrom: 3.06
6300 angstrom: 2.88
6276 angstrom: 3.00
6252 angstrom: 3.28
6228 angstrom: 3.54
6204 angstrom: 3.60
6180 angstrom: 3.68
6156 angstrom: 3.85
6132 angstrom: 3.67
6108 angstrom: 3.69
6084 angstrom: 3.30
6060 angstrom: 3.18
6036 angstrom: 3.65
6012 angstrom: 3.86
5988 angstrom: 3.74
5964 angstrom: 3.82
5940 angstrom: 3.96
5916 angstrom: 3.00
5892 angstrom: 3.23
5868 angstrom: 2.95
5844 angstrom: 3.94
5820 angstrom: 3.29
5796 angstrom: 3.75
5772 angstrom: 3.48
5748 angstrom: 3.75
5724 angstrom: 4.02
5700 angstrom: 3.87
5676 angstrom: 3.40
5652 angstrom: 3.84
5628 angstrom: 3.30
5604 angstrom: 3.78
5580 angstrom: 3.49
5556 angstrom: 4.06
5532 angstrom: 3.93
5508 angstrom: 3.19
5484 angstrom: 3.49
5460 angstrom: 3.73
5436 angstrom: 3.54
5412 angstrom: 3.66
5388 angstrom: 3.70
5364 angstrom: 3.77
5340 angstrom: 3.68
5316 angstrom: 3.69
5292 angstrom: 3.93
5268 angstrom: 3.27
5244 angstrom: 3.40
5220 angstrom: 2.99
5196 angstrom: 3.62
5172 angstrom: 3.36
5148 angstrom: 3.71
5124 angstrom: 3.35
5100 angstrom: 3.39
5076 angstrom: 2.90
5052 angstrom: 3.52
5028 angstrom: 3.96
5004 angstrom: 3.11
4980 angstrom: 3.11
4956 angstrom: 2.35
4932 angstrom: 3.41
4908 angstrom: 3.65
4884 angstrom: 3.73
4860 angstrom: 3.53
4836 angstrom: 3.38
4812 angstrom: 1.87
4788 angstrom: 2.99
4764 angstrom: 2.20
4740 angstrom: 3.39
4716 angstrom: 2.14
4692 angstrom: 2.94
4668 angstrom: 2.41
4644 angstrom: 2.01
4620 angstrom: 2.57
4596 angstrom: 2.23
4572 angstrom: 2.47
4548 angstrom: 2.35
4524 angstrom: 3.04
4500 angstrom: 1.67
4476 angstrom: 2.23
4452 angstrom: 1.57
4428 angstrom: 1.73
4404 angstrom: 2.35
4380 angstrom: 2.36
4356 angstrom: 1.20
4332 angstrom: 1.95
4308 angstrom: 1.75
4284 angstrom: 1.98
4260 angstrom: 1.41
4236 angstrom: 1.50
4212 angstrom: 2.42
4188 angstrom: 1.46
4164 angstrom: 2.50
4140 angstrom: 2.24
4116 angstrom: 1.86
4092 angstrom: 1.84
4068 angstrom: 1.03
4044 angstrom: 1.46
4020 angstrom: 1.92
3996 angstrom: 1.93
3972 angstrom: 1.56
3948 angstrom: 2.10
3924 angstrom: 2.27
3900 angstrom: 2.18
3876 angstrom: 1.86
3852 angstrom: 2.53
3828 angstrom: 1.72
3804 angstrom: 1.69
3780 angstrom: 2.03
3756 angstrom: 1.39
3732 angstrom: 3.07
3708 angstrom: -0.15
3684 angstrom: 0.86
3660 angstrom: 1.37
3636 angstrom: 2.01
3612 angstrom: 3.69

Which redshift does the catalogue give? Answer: 0.21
